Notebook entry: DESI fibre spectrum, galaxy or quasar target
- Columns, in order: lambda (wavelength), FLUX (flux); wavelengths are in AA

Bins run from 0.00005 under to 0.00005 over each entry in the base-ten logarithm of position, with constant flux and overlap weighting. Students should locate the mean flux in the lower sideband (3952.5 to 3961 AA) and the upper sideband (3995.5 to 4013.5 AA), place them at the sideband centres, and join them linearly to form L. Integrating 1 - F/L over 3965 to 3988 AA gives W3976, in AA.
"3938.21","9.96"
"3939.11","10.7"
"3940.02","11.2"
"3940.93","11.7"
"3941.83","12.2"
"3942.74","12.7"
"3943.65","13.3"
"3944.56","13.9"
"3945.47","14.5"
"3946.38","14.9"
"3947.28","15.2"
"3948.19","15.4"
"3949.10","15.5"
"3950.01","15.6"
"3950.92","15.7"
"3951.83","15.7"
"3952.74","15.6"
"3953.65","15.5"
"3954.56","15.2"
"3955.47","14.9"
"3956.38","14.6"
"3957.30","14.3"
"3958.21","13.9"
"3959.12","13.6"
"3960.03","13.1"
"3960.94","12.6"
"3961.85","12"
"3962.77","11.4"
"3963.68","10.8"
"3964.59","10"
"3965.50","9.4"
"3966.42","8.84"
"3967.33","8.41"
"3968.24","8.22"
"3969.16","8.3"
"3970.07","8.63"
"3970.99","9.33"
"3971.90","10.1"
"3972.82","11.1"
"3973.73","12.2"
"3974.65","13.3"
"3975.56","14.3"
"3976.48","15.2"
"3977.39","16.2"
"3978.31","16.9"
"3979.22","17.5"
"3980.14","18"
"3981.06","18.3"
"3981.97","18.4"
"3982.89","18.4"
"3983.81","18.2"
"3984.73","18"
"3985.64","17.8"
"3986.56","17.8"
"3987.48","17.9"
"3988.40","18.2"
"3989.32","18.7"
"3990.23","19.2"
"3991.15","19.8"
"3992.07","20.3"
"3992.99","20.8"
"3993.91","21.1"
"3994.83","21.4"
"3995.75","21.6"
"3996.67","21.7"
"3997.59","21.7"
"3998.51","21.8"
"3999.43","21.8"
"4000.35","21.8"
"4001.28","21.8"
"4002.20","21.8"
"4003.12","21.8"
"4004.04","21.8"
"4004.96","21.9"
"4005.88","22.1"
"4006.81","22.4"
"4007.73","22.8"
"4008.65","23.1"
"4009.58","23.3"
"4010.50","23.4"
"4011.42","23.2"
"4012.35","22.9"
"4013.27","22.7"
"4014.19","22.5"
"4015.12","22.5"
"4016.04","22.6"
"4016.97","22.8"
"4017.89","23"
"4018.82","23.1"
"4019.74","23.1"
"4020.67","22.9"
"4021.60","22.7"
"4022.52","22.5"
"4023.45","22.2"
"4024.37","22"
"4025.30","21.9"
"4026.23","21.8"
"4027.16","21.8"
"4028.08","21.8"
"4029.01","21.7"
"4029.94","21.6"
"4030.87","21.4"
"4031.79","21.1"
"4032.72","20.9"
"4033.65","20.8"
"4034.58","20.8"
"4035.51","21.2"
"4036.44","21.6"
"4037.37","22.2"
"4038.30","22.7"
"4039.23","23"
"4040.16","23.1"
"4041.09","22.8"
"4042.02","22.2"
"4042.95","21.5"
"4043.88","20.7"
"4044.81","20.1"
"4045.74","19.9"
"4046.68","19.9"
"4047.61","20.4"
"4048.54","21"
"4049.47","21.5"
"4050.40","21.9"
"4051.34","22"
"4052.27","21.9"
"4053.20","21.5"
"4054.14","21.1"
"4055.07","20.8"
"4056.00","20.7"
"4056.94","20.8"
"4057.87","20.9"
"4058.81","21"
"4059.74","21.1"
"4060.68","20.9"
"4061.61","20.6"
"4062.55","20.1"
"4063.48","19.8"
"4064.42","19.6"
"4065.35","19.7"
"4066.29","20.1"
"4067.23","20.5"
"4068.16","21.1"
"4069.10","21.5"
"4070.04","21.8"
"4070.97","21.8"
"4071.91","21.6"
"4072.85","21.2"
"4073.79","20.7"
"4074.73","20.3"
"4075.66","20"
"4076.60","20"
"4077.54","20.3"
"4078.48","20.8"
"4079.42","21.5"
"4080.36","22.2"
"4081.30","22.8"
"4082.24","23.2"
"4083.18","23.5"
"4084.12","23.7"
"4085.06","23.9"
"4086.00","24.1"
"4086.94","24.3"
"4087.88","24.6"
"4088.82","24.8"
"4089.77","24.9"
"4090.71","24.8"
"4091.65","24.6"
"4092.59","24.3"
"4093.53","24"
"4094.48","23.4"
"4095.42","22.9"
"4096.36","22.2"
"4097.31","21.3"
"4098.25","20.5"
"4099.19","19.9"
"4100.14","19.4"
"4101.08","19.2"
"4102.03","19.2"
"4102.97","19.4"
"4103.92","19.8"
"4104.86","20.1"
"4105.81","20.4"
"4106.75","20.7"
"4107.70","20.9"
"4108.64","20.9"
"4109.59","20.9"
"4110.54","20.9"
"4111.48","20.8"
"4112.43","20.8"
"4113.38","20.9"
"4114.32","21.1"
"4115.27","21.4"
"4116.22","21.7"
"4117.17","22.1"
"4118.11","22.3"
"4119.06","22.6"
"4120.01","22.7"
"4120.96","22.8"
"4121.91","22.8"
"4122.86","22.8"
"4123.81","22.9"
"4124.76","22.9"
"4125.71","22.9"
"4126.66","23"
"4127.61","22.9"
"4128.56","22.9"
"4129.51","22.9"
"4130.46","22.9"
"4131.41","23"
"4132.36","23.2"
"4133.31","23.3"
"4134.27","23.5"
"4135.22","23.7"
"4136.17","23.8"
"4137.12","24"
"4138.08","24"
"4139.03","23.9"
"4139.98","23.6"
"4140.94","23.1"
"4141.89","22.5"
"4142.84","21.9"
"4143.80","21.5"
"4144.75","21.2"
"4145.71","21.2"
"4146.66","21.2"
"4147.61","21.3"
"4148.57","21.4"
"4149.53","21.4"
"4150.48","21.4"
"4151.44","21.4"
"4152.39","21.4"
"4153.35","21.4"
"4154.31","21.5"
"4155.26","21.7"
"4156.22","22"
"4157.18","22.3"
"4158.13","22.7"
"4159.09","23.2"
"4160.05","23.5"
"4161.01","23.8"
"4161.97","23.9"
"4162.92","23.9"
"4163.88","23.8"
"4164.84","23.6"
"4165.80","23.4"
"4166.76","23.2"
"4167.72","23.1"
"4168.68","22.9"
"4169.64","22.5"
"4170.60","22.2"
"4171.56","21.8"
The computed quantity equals 4.9 AA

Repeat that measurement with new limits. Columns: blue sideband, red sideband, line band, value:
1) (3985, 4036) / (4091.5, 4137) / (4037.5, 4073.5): 1.00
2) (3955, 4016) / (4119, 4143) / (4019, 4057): -4.30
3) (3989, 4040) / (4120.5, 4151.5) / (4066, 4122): 1.56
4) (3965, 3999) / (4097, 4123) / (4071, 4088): -1.93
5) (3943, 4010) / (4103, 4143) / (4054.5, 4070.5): -0.64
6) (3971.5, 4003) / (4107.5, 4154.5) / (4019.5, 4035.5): -1.91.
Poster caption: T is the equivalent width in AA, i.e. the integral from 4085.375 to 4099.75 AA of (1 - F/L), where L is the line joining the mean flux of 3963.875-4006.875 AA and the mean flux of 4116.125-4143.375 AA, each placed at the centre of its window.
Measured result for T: -1.3 AA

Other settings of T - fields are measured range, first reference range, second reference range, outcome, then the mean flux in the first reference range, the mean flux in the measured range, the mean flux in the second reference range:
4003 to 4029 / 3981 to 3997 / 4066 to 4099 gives -3.0 AA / 19.3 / 22.5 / 22.4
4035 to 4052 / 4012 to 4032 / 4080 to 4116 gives 0.5 AA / 22.3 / 21.5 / 22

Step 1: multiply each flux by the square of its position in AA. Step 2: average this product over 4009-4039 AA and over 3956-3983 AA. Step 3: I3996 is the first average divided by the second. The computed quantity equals 1.8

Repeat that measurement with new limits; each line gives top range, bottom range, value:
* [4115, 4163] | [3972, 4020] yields 1.21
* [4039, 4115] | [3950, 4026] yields 1.25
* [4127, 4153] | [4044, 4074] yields 1.12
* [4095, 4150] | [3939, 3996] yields 1.60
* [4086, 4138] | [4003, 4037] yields 1.05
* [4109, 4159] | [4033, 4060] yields 1.09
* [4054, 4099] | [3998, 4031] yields 1.01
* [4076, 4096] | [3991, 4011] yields 1.11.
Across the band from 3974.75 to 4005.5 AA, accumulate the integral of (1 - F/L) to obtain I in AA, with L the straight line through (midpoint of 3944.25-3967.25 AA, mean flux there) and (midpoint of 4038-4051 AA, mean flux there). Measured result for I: -4.97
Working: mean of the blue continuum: 13.6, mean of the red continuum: 21.5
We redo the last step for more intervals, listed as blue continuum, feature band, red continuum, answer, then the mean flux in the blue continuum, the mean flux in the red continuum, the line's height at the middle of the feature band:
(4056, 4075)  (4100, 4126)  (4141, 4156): -0.1 AA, 20.7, 21.6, 21.2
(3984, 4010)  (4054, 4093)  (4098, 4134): -0.9 AA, 20.8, 21.6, 21.3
